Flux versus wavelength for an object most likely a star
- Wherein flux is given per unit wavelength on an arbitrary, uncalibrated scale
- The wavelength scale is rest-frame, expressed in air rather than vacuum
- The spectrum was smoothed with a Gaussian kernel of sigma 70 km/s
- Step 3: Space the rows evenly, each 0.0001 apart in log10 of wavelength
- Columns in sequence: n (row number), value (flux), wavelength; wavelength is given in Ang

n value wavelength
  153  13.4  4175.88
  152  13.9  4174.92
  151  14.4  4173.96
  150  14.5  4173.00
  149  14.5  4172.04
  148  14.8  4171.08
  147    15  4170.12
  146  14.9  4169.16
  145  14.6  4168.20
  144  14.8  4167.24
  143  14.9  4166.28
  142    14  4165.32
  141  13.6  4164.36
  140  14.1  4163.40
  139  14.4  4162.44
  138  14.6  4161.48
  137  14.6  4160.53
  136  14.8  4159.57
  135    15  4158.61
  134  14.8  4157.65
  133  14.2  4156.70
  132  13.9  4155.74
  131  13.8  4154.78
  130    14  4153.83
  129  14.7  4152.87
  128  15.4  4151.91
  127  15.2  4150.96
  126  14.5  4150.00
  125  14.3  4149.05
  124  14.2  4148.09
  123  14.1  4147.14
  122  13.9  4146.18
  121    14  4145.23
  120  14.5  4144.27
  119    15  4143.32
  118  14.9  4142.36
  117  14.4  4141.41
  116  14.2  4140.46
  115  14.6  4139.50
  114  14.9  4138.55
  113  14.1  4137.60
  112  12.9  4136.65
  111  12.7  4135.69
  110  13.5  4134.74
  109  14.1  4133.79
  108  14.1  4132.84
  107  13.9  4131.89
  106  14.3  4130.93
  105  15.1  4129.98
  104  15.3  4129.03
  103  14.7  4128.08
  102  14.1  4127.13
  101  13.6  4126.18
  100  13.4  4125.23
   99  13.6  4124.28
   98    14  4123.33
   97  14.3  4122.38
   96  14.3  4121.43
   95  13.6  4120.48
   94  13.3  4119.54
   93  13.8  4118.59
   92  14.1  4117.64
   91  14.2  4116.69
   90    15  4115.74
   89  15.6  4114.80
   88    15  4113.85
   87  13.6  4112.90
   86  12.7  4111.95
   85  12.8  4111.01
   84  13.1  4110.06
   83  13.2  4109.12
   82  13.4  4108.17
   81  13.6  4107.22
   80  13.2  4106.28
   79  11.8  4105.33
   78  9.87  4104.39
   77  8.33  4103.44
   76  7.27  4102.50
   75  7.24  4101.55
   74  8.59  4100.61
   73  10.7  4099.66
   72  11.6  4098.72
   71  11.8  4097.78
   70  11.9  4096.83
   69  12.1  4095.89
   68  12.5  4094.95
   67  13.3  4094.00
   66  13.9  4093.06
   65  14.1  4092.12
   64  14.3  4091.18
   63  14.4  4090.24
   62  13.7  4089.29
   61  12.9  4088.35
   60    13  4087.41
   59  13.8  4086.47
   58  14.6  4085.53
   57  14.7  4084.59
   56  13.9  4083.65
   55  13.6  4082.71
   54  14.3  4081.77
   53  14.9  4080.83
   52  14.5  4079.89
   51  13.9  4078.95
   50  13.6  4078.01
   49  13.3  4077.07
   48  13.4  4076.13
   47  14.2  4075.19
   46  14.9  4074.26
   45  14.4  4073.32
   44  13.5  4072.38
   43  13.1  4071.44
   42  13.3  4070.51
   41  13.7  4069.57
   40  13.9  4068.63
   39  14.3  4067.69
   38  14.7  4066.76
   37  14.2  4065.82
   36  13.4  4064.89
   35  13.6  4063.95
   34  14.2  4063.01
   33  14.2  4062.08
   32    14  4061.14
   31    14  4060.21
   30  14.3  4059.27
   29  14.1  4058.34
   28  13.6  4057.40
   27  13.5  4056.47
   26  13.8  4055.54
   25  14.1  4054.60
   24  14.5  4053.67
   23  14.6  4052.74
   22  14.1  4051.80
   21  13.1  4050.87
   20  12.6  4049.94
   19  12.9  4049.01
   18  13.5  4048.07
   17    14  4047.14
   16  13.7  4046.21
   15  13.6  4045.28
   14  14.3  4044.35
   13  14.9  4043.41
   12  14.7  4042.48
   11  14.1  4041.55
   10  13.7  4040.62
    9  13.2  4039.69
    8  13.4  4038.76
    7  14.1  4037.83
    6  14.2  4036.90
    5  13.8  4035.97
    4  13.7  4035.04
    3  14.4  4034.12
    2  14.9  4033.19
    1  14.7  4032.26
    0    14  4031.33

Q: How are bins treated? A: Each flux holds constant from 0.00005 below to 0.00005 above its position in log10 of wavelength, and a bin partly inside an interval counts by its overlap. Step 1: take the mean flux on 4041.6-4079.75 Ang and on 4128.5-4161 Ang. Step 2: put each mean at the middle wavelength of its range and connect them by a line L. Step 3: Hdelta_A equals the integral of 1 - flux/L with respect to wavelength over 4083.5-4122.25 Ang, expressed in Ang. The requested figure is 3.6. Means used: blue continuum 13.9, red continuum 14.3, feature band 12.8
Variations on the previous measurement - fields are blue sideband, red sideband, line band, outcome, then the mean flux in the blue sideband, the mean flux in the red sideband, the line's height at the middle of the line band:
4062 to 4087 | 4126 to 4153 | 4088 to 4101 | 1.4 Ang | 14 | 14.3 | 14.1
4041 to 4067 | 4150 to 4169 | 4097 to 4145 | 3.6 Ang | 13.9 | 14.5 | 14.3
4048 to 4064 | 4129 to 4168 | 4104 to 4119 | 0.7 Ang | 13.8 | 14.3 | 14.1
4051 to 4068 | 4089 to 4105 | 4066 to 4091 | -2.4 Ang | 14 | 11.5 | 12.7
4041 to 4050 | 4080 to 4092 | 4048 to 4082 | 0.1 Ang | 13.9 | 14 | 13.9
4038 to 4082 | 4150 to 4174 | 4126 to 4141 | 0.2 Ang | 13.9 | 14.5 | 14.4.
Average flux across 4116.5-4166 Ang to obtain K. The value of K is 14.2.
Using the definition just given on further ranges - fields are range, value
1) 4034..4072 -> 13.9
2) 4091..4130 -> 12.9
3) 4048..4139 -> 13.5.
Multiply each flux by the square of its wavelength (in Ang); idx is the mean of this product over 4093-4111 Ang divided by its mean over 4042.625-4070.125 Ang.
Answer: 0.84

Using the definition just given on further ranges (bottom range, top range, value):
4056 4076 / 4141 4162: 1.08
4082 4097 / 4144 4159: 1.09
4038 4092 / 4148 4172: 1.09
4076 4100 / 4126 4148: 1.08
